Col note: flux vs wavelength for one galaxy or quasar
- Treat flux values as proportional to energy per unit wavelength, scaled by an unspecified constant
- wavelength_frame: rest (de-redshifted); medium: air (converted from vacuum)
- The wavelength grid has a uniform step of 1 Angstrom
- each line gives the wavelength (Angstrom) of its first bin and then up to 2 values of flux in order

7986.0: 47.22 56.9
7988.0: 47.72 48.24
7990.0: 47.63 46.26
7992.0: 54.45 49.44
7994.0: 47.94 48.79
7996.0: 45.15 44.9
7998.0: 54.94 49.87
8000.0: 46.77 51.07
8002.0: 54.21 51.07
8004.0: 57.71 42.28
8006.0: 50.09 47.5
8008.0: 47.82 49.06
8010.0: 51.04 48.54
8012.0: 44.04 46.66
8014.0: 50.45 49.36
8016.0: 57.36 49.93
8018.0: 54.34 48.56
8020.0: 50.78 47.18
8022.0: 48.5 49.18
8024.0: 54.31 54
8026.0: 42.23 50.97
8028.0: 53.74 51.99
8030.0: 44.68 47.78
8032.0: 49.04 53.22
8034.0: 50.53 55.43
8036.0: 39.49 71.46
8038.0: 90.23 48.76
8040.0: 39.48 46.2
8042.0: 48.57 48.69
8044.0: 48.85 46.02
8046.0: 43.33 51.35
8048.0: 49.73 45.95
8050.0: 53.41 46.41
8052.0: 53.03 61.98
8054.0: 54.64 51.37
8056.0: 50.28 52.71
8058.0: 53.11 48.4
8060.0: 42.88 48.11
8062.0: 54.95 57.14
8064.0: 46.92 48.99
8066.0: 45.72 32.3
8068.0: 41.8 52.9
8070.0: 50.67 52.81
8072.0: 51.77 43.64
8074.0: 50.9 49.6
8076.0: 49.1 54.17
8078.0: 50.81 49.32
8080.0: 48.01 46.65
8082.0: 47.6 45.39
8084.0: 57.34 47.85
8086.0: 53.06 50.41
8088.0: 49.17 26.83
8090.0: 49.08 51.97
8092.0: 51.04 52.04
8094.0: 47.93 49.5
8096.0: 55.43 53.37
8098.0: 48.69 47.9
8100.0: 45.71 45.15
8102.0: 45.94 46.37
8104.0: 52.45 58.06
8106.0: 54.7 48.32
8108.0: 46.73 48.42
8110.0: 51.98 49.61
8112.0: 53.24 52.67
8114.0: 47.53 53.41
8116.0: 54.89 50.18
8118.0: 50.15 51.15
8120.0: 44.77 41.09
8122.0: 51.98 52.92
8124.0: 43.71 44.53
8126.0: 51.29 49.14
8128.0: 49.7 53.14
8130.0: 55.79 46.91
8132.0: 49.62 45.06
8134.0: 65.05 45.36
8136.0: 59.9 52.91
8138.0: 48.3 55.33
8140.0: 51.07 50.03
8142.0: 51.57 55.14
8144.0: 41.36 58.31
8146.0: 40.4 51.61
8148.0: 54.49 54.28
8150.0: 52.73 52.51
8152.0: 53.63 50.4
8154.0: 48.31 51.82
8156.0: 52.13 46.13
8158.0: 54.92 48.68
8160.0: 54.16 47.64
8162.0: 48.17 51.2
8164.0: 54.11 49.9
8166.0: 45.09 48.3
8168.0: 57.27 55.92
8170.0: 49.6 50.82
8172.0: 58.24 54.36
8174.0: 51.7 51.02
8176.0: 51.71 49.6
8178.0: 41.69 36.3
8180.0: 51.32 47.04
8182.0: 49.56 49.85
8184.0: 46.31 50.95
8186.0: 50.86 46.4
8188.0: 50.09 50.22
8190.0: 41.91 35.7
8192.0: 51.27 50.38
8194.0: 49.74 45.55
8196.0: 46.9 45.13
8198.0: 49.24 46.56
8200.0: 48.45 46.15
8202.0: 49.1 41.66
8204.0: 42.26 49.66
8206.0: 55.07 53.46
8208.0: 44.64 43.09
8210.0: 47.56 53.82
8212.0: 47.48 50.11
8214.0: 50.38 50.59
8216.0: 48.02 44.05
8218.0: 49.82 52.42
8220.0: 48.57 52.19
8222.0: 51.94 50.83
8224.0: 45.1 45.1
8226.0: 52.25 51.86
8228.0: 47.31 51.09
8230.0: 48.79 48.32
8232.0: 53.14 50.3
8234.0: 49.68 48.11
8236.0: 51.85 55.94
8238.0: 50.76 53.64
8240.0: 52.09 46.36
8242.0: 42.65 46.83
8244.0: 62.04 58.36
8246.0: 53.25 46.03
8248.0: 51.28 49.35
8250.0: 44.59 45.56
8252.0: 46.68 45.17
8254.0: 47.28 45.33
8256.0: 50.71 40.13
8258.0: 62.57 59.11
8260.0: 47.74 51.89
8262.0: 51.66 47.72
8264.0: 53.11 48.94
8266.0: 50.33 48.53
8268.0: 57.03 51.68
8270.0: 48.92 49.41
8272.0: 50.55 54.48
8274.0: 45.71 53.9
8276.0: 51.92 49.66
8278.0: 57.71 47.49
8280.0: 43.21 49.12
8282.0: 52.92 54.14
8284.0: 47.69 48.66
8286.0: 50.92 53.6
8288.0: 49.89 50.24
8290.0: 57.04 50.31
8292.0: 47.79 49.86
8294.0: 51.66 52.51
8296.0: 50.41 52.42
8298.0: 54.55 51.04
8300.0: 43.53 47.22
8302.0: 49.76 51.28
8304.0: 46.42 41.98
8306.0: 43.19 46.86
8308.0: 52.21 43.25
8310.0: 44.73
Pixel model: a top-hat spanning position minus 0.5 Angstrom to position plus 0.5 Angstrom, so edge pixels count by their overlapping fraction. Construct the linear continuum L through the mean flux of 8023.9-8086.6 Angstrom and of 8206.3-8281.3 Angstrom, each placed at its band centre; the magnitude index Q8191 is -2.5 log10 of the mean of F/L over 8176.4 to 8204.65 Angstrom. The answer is 0.073 mag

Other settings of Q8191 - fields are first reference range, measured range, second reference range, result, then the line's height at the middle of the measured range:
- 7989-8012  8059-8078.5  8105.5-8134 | 0.02 mag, 49.7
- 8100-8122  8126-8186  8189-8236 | -0.04 mag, 49.2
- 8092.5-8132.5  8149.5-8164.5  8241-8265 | -0.03 mag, 49.9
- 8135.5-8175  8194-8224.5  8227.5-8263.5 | 0.05 mag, 50.7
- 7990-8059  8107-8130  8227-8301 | 0.02 mag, 50.5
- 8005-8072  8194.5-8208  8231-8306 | 0.06 mag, 50.3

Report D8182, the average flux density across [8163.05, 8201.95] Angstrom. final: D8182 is 48.9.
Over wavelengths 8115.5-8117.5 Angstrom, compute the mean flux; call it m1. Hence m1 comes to 52.5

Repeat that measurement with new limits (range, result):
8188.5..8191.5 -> 42.6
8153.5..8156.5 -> 50.8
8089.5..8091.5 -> 50.5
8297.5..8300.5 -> 49.7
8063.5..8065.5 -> 48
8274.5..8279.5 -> 52.1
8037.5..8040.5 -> 59.5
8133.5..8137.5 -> 55.8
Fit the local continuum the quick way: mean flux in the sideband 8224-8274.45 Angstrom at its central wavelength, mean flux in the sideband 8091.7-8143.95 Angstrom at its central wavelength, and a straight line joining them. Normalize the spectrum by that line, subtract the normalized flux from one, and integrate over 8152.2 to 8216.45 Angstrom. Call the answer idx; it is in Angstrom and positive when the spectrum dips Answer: 1.65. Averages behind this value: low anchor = 50.4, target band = 49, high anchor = 50.2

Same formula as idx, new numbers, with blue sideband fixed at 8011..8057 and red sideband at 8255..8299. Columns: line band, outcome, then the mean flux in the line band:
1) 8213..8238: 0.5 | 49.9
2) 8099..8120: 0.3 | 50.1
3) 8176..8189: 0.8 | 47.8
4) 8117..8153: 0.2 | 50.7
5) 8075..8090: 0.8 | 48.3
